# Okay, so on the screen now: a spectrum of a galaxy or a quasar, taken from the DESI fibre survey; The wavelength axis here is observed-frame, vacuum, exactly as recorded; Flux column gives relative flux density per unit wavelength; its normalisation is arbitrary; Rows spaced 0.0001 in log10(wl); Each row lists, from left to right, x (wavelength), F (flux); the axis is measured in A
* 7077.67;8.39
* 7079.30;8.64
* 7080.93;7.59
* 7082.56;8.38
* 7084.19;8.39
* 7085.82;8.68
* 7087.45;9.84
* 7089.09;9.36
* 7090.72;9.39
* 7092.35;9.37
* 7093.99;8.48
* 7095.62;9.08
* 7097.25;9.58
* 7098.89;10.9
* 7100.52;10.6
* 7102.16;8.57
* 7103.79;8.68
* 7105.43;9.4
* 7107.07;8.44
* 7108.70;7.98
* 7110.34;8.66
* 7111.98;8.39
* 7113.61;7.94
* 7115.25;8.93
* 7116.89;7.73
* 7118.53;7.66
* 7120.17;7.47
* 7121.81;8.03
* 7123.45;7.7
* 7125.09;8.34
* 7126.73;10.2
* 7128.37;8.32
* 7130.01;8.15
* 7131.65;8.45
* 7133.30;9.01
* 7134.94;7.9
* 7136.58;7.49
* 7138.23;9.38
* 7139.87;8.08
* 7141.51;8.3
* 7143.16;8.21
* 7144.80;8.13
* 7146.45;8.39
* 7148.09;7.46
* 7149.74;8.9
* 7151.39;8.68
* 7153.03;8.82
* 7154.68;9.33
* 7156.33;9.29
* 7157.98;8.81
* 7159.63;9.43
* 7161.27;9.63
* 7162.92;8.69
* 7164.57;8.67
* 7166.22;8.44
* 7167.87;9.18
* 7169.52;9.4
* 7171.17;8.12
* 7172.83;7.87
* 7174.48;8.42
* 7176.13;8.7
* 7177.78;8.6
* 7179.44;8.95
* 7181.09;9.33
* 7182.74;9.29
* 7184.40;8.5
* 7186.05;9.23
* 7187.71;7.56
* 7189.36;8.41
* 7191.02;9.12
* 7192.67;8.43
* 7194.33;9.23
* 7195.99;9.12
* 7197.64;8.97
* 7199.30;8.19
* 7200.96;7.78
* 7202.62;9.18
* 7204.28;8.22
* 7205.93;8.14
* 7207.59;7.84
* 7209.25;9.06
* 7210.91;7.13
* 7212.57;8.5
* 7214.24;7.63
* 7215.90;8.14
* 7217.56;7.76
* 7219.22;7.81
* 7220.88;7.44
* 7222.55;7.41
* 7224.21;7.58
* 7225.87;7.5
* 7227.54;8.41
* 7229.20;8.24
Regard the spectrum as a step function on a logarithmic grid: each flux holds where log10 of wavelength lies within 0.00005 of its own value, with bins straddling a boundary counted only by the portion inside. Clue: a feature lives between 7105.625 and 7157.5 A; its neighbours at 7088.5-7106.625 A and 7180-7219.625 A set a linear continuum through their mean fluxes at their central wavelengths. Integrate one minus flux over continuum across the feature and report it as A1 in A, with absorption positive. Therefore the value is 3.8 A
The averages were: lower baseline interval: 9.38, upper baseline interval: 8.45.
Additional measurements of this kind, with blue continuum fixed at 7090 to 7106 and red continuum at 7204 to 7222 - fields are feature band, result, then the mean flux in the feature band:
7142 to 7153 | 0.6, 8.33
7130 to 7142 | 0.8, 8.36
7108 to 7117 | 0.9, 8.32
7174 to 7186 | -0.7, 8.87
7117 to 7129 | 1.2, 8.21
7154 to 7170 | -0.9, 9.08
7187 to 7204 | -0.9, 8.59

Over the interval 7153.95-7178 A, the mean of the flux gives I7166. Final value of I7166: 8.84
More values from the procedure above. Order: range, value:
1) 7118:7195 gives 8.59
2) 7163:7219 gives 8.51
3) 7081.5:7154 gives 8.63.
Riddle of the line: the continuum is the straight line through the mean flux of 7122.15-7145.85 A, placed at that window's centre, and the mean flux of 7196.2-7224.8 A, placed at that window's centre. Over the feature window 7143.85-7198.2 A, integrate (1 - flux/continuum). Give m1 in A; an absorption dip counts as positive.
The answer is -3.4 A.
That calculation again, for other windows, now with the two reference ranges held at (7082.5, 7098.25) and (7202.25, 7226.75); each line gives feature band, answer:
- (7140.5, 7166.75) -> -0.6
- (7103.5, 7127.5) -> 1.4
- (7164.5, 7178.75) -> -0.4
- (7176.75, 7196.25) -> -1.4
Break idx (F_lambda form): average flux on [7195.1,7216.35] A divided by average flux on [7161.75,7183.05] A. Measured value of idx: 0.95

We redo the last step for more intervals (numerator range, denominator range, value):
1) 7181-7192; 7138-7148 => 1.05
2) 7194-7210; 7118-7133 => 1.03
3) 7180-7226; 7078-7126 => 0.96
